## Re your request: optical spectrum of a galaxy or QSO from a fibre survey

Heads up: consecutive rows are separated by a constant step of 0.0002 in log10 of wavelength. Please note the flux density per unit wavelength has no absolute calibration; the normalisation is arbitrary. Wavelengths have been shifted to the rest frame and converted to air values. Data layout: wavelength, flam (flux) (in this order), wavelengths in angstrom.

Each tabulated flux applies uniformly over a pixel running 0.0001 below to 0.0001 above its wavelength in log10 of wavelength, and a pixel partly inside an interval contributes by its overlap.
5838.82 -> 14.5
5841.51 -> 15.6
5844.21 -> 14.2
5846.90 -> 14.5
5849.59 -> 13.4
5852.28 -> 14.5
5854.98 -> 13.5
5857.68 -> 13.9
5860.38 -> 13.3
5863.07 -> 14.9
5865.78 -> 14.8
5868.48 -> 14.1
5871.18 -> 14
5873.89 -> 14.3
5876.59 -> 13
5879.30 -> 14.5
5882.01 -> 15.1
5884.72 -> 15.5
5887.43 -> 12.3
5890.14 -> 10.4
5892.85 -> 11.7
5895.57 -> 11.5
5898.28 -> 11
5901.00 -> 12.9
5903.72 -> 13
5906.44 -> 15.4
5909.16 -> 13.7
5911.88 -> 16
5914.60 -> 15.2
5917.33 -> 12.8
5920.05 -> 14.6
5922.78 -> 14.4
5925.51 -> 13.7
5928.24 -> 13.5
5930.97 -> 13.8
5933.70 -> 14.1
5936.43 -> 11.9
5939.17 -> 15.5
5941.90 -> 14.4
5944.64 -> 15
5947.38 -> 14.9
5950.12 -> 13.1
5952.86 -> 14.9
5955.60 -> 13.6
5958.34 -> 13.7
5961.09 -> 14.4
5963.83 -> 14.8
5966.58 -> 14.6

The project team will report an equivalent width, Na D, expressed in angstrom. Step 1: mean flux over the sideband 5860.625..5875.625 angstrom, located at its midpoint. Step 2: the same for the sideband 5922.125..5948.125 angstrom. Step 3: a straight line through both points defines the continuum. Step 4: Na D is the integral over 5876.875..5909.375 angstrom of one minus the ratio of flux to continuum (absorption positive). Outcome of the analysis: 2.67 angstrom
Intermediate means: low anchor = 14.3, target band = 13.1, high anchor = 14.1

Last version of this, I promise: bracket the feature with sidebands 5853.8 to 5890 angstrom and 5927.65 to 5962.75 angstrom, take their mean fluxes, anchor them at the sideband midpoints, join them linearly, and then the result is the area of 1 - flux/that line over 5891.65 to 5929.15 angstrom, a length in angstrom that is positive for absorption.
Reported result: 1.3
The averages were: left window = 14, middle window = 13.5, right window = 14.1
